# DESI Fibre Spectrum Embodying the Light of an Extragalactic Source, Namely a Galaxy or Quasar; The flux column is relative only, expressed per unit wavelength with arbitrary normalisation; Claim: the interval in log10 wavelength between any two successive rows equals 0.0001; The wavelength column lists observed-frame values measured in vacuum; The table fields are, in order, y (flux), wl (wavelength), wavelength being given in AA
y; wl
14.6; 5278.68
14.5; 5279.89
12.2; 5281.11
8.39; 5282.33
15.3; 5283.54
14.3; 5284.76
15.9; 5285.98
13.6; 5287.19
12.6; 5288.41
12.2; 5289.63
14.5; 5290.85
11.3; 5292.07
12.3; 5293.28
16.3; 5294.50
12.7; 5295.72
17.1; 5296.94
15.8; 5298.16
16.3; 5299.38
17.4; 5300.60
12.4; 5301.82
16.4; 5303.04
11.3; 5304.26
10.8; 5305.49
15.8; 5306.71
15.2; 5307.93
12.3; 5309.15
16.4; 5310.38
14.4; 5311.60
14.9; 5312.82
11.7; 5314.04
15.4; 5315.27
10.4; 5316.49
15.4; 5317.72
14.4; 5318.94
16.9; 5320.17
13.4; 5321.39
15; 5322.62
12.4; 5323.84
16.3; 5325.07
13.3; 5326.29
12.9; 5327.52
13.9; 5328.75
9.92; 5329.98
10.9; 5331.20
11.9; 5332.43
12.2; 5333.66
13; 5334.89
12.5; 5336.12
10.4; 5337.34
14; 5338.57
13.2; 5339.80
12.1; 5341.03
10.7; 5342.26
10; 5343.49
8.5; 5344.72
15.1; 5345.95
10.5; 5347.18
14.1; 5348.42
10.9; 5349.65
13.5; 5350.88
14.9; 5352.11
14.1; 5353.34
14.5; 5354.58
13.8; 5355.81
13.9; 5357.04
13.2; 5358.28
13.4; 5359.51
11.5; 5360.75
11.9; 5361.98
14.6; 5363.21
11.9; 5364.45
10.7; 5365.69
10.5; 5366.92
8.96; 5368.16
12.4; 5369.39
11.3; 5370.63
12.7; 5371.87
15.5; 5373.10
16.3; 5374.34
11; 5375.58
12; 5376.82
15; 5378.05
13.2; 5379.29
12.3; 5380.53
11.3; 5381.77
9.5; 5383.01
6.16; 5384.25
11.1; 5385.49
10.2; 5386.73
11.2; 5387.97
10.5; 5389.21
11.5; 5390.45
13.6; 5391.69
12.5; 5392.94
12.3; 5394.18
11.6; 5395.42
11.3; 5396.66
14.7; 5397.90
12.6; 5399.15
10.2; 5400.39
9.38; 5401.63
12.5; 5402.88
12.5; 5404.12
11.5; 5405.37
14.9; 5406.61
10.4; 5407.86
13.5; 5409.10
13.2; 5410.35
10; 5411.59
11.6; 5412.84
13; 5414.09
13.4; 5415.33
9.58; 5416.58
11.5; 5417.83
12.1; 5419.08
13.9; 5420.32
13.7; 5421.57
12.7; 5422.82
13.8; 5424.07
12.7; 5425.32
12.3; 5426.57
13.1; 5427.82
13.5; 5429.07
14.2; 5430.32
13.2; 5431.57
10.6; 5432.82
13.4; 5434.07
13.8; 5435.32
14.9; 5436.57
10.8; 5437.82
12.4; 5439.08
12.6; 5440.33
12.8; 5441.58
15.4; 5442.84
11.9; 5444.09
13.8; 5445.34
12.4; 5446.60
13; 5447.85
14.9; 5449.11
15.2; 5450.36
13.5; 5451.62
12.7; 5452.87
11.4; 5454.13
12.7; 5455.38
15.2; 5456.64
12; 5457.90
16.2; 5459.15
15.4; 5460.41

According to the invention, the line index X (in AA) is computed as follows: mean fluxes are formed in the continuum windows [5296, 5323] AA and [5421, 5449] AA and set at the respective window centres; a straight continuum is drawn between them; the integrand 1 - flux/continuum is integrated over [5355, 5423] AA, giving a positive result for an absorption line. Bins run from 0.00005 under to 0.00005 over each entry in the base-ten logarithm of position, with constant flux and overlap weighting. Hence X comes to 7.4 AA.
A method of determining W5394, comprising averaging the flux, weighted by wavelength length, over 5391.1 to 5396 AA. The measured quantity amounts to 12.5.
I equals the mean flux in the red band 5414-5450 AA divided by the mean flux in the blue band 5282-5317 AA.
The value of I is 0.93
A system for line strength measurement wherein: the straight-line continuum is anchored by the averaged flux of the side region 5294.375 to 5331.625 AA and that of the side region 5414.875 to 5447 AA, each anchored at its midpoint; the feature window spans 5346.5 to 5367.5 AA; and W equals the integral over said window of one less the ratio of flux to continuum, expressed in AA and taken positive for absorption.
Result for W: 1.3 AA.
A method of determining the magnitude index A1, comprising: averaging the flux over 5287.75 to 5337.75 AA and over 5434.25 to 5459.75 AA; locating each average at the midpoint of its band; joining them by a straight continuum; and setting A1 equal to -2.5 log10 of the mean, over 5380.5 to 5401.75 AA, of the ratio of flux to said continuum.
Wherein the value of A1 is 0.200 mag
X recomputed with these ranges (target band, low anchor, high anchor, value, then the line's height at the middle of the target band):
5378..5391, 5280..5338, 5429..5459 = 2.4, 13.4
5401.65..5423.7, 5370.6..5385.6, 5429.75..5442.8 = 0.6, 12.6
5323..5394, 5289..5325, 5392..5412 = 4.3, 13.1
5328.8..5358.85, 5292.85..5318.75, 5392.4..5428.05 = 2.5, 13.6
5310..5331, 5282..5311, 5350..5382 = -0.3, 13.7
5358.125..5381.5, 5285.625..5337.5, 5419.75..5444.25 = 1.6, 13.4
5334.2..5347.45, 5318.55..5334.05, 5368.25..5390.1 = 1.1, 12.9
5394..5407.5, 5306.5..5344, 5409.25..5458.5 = 0.9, 13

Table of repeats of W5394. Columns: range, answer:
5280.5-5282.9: 10.3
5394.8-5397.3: 11.5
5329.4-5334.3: 11.3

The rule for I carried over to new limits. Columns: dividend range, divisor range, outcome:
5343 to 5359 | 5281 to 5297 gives 0.96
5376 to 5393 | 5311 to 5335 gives 0.85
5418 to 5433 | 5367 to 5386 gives 1.10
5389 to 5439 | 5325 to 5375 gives 0.99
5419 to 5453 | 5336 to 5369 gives 1.07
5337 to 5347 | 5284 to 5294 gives 0.88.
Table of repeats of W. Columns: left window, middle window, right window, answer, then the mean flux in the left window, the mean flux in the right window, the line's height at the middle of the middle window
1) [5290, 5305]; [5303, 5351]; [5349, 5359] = 3.40 AA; 14.4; 13.6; 14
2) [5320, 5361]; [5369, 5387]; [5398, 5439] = 0.90 AA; 12.8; 12.5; 12.7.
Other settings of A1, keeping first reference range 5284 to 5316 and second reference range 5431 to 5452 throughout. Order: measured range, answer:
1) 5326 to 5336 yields 0.15 mag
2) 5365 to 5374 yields 0.16 mag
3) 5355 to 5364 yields 0.05 mag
